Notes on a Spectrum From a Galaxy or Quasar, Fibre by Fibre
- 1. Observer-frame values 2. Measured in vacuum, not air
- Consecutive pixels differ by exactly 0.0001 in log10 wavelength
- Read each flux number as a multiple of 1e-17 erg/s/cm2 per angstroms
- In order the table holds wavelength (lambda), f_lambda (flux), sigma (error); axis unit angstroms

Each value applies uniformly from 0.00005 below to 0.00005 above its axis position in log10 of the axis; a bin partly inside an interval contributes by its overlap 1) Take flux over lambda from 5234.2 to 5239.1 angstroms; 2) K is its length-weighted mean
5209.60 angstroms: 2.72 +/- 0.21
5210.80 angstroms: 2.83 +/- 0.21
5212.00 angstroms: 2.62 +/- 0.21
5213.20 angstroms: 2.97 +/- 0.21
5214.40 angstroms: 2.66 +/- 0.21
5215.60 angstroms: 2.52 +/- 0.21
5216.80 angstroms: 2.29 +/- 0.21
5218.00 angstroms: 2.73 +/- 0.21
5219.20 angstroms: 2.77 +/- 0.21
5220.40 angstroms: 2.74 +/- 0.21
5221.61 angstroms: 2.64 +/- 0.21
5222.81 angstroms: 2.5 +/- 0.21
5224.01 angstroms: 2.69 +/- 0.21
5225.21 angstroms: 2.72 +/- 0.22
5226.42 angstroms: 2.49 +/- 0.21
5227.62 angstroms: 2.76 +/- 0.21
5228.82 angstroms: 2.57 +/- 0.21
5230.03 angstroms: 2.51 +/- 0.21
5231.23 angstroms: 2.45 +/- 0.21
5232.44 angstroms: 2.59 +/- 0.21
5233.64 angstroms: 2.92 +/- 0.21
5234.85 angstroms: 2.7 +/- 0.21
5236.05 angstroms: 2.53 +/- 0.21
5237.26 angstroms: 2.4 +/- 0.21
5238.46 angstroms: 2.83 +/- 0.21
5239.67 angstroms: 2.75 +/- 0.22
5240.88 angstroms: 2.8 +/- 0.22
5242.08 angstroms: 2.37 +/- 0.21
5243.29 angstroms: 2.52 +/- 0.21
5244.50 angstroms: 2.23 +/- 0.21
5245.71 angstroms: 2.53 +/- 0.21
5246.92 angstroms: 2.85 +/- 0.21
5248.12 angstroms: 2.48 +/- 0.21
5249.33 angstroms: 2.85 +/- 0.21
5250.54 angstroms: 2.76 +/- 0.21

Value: 2.62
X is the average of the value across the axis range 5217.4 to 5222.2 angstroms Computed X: 2.72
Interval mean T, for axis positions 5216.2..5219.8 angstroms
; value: 2.6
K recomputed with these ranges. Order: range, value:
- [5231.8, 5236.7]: 2.68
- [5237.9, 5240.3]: 2.78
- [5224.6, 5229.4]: 2.64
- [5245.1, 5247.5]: 2.68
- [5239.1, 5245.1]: 2.53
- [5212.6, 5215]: 2.82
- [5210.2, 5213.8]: 2.81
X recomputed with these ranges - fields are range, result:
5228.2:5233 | 2.53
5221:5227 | 2.61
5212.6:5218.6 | 2.64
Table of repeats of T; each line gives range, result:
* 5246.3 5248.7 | 2.67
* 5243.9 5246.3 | 2.38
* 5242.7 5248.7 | 2.52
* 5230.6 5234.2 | 2.65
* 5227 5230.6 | 2.61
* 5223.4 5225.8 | 2.71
